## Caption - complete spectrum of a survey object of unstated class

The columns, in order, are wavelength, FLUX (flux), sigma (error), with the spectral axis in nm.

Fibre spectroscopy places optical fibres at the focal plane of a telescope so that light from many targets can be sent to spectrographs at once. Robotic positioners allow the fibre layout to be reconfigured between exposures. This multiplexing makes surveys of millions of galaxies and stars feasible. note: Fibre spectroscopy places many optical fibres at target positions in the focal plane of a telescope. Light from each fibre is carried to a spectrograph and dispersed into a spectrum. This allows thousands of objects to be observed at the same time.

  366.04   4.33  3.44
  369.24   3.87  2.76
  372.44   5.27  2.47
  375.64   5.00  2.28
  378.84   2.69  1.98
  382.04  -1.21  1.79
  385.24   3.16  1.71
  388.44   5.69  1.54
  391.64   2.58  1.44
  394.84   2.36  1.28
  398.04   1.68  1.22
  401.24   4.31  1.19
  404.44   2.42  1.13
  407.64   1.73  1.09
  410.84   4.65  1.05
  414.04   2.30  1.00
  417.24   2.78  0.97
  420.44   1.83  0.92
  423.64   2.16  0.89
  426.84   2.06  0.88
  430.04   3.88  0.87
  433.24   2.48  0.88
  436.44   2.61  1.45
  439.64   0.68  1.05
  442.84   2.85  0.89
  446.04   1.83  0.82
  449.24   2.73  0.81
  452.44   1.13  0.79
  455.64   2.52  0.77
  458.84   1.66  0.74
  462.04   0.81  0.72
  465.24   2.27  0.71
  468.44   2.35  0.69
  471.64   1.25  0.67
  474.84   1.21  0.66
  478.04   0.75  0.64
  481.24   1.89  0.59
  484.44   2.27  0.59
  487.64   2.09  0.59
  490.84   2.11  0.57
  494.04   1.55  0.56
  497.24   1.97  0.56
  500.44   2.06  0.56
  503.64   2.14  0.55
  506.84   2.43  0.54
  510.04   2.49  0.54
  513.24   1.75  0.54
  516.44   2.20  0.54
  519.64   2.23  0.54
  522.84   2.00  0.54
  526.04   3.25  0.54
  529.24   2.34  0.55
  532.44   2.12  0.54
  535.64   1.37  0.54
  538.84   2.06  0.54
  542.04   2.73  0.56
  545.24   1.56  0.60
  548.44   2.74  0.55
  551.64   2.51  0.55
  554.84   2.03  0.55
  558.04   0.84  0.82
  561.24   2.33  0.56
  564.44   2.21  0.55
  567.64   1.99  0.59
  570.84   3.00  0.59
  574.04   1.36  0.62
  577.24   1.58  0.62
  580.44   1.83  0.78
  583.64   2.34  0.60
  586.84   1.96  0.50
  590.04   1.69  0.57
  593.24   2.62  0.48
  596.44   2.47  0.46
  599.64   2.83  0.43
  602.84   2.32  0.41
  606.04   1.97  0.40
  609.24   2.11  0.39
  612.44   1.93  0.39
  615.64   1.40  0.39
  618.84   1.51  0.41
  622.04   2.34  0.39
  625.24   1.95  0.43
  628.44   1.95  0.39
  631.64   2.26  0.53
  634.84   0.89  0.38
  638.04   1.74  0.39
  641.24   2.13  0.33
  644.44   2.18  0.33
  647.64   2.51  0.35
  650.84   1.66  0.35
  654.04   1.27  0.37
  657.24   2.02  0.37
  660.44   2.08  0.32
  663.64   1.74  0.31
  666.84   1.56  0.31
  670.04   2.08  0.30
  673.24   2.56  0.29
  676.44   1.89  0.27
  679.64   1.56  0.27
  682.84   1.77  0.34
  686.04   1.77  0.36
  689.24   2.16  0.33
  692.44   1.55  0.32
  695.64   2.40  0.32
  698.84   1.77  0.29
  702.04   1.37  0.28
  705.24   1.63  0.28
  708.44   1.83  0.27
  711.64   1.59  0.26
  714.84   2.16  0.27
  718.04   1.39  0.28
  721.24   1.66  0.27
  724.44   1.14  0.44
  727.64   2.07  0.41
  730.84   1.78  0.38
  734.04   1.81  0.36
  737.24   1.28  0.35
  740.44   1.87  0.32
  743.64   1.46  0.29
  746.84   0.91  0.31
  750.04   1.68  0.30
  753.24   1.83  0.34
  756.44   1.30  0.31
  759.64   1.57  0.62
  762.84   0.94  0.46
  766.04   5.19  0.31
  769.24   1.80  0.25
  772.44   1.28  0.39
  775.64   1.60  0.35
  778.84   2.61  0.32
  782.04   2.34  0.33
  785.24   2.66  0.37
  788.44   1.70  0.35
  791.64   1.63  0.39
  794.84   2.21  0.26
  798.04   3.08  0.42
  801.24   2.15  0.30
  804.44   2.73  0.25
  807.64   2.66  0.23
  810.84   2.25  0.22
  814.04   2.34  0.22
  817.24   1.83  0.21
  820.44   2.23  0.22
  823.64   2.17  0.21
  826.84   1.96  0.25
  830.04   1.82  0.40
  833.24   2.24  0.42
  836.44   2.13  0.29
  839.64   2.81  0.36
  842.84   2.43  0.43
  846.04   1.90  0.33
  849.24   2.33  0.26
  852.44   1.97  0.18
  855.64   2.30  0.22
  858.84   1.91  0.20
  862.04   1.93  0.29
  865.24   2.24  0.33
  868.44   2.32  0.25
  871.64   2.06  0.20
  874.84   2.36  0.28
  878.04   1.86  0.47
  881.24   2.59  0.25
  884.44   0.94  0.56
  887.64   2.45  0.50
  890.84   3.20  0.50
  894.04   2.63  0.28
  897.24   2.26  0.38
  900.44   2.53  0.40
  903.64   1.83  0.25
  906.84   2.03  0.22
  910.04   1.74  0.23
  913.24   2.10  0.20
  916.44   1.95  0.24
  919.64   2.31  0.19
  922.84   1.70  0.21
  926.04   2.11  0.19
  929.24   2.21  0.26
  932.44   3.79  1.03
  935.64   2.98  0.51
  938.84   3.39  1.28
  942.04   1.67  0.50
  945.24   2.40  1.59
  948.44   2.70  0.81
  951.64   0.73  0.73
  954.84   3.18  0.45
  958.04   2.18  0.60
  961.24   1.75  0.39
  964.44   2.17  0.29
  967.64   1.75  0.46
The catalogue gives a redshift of 1.06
